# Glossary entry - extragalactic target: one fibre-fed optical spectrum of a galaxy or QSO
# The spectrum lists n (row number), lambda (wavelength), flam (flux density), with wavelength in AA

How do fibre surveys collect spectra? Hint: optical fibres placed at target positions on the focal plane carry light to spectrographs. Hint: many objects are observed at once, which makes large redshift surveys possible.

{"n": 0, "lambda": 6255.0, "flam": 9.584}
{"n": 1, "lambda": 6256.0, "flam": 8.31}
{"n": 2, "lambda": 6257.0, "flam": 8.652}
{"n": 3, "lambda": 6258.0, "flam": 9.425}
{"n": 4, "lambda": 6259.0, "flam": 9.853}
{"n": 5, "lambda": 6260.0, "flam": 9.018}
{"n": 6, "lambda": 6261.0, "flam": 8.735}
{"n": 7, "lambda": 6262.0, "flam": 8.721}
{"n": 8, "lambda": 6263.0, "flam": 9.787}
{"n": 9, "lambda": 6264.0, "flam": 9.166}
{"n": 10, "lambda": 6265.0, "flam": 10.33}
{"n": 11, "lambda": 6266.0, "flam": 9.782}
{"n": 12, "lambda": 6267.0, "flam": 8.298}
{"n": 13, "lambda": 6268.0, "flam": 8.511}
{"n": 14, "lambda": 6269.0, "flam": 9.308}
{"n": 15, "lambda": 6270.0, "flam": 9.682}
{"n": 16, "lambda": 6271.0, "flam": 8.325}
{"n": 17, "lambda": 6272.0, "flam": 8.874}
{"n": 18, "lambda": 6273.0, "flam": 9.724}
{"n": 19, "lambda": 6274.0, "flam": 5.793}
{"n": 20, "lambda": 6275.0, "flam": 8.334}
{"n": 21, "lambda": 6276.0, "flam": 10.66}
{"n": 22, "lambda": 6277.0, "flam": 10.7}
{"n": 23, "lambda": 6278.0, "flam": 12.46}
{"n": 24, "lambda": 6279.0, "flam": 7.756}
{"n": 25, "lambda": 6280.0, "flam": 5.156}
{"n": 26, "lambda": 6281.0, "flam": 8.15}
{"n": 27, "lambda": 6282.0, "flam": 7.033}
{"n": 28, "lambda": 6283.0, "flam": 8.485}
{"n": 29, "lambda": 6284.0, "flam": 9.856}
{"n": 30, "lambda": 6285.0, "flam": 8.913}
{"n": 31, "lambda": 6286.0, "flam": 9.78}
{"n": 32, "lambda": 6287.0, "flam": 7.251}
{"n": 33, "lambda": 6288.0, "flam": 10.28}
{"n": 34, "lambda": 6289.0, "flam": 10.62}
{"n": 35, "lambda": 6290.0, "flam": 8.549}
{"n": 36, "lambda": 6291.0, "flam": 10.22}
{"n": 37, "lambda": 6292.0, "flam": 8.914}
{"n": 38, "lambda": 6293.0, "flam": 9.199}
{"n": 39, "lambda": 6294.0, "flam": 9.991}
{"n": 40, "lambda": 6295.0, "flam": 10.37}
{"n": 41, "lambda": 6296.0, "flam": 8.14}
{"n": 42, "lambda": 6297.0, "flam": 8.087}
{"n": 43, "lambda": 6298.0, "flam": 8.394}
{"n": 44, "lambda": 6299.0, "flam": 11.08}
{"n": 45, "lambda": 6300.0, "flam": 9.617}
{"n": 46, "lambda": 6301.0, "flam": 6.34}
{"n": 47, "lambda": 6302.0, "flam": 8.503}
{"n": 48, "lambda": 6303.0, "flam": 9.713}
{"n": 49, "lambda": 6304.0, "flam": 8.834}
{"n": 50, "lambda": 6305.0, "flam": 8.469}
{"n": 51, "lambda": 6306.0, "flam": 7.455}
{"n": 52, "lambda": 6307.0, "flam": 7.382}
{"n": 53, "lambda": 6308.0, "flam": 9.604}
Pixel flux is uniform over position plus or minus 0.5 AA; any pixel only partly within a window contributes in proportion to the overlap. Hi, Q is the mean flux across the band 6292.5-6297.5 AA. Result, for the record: 9.16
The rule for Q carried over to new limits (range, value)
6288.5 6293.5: 9.5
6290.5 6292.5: 9.57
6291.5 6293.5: 9.06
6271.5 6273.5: 9.3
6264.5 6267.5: 9.47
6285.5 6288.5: 9.1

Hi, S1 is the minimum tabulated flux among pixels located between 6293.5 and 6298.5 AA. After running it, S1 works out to 8.087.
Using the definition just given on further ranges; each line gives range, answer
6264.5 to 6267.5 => 8.298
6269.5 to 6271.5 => 8.325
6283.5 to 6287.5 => 7.251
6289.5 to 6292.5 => 8.549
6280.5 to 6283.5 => 7.033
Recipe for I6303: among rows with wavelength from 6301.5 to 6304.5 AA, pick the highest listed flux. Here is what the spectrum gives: 9.713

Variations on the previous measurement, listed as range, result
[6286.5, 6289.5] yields 10.62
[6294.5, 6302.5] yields 11.08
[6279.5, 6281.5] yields 8.15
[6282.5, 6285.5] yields 9.856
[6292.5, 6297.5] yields 10.37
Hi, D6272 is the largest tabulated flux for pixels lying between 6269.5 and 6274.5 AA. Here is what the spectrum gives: 9.724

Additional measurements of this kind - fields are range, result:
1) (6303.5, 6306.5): 8.834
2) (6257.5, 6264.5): 9.853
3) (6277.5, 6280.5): 12.46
